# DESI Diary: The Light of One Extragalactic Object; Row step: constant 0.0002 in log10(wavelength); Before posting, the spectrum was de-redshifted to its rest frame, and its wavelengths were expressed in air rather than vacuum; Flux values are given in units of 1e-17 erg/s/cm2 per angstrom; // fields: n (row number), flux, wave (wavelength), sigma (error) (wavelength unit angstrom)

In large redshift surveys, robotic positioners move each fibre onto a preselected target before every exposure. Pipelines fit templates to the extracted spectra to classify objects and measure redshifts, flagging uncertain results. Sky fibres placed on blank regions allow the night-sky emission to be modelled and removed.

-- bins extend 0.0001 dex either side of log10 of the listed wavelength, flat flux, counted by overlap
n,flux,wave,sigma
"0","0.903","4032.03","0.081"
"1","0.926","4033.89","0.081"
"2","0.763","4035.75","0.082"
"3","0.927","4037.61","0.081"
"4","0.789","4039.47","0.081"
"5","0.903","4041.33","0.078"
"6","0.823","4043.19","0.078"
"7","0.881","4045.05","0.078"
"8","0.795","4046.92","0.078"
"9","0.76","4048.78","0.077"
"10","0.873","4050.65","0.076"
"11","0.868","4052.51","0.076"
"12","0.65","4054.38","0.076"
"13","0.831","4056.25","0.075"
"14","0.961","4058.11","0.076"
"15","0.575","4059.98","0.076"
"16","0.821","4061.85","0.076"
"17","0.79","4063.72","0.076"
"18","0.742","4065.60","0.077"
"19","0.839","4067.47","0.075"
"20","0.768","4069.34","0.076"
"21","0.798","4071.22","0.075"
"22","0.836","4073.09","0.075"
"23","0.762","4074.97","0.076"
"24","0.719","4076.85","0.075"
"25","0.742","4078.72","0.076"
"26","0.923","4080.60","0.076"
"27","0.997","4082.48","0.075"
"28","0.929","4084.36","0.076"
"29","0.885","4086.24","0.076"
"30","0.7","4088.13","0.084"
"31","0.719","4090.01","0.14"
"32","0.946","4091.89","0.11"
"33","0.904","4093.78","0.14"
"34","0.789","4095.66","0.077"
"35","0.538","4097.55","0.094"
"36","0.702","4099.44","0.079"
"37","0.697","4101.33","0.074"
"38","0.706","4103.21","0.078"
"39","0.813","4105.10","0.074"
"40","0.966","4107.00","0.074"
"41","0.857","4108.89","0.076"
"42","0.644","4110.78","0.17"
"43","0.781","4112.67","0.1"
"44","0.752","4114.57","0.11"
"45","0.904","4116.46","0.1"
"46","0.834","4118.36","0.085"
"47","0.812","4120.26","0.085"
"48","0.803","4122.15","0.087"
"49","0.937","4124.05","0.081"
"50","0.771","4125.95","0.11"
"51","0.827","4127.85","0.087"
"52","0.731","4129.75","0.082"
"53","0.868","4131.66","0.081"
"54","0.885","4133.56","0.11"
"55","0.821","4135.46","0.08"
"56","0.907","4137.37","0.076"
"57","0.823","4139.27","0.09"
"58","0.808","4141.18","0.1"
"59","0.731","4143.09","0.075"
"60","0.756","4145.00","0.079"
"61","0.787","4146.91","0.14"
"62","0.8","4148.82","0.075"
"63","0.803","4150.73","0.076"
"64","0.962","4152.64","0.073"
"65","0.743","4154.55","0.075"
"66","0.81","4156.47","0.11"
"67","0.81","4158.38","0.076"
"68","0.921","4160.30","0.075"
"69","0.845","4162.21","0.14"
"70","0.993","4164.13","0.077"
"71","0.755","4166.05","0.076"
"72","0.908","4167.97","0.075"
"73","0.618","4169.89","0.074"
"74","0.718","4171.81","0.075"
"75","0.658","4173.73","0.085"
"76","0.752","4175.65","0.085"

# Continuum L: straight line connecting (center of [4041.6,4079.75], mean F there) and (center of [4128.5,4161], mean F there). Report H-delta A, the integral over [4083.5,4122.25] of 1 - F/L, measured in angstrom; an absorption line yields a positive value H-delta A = 0.6 angstrom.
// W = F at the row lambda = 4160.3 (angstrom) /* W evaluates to 0.921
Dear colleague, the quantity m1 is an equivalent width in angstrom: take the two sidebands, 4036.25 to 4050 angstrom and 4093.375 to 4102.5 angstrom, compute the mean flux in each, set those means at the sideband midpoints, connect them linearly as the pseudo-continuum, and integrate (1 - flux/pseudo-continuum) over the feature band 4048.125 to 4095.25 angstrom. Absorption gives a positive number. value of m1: -2.5 angstrom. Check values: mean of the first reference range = 0.838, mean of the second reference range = 0.716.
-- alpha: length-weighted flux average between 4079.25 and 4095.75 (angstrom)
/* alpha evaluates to 0.867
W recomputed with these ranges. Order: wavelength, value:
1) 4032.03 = 0.903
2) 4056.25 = 0.831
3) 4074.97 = 0.762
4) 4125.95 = 0.771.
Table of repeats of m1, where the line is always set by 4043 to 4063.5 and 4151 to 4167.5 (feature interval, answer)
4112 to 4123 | 0.2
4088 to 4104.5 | 1.5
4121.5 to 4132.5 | 0.2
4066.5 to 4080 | 0.5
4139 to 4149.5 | 0.8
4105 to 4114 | 0.2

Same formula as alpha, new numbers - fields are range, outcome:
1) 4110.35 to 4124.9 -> 0.814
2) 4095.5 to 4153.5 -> 0.8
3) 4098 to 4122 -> 0.785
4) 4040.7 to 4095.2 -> 0.818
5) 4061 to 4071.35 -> 0.792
